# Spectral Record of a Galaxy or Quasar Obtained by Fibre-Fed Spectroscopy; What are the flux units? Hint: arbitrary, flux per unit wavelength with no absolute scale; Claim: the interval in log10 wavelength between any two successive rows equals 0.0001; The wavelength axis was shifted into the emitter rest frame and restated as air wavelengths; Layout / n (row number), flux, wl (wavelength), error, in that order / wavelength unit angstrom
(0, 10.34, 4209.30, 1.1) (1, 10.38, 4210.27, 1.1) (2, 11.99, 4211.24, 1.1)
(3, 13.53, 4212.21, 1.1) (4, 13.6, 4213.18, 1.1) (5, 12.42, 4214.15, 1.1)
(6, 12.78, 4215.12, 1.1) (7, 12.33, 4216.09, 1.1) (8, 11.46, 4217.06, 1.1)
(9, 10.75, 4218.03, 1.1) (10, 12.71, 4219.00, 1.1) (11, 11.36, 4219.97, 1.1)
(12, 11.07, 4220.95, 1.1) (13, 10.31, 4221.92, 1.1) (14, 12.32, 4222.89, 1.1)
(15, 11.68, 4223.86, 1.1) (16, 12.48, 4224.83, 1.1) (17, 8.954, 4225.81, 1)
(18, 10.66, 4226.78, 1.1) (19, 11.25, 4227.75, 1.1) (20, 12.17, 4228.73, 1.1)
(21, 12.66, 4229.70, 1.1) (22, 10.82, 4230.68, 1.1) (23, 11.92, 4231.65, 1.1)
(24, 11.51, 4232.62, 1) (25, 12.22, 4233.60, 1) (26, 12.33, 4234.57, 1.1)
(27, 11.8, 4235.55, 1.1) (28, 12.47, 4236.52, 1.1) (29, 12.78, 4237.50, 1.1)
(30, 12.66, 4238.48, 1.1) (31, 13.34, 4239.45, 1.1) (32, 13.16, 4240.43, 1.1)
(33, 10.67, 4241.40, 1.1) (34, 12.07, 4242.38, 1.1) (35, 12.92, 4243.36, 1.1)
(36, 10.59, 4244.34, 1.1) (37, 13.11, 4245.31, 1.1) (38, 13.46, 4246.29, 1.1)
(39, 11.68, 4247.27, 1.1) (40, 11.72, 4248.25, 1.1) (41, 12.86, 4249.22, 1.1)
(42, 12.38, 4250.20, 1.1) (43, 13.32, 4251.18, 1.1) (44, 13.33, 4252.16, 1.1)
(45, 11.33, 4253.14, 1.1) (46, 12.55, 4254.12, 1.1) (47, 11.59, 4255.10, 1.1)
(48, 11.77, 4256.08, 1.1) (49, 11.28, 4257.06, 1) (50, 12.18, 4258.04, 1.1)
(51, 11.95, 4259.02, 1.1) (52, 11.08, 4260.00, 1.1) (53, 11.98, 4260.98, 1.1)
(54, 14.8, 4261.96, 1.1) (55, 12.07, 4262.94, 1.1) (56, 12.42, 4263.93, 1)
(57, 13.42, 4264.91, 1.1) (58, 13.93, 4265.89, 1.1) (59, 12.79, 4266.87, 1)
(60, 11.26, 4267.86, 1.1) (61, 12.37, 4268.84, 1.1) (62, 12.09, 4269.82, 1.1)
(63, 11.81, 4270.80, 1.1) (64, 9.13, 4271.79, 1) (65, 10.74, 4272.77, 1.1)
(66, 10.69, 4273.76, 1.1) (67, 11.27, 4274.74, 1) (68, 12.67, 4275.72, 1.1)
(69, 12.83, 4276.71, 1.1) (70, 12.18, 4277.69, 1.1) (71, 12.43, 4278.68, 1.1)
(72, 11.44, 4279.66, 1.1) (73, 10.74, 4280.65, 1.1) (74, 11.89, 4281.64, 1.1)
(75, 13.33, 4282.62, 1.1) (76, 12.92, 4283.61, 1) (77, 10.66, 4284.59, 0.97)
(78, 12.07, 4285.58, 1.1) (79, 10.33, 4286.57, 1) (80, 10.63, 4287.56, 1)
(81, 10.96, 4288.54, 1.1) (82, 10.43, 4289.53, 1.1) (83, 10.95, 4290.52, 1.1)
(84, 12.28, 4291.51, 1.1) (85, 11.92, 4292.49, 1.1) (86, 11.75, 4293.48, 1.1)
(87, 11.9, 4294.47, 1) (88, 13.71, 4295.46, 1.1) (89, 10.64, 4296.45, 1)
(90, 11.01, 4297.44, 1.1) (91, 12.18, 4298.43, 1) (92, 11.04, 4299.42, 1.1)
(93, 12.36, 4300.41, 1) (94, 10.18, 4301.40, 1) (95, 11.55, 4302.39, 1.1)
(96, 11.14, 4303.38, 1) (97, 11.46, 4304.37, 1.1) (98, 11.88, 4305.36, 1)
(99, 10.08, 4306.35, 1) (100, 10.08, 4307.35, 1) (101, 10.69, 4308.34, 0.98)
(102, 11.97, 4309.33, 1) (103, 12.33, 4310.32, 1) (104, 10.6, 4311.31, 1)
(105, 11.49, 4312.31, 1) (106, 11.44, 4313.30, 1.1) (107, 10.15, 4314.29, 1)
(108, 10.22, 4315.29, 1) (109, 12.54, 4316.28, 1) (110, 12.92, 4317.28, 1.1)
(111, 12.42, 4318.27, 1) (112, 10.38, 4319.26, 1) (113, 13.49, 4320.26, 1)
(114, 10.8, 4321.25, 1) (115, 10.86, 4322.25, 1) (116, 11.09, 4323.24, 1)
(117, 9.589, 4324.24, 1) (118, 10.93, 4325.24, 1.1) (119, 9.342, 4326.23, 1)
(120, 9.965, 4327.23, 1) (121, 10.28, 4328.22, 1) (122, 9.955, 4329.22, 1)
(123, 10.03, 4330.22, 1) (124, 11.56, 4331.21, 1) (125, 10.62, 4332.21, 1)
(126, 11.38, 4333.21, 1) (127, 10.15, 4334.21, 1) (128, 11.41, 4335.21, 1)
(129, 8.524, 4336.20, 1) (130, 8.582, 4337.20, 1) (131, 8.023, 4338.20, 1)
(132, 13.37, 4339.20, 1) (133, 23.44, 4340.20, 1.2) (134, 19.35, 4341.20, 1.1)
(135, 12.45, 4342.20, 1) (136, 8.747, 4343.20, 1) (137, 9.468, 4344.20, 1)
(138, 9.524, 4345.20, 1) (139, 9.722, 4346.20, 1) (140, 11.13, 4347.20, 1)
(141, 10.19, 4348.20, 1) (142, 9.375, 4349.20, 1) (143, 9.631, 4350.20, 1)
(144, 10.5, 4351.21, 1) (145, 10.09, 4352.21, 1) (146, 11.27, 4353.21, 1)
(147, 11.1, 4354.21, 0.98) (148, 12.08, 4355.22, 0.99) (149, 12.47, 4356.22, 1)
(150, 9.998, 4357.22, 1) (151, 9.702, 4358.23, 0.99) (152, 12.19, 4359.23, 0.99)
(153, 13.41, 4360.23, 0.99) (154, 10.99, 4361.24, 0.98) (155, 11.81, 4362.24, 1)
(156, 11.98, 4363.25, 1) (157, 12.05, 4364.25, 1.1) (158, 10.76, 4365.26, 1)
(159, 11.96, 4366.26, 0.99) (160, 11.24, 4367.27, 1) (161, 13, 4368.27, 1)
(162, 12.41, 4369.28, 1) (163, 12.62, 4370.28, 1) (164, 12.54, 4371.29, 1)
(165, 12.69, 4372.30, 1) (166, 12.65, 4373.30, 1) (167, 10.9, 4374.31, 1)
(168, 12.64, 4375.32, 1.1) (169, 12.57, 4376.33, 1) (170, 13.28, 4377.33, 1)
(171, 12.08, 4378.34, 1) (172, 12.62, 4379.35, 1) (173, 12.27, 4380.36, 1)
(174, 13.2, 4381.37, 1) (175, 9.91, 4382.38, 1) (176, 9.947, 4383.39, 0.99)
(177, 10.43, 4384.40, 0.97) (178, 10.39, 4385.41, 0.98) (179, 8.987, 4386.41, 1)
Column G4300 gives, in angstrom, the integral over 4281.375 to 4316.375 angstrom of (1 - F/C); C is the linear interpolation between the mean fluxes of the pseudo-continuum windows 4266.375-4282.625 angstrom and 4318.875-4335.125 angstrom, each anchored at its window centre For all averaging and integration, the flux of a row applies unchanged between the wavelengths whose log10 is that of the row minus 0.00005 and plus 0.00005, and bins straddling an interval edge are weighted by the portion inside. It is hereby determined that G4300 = -0.5 angstrom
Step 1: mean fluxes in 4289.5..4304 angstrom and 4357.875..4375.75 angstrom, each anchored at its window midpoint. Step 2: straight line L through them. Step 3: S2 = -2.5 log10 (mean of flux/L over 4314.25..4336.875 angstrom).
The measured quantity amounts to 0.09 mag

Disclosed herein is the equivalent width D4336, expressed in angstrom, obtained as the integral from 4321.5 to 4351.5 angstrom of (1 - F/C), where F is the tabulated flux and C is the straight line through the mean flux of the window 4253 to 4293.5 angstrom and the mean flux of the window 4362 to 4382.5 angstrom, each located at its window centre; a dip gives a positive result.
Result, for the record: 2.7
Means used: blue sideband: 11.8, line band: 11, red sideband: 12.2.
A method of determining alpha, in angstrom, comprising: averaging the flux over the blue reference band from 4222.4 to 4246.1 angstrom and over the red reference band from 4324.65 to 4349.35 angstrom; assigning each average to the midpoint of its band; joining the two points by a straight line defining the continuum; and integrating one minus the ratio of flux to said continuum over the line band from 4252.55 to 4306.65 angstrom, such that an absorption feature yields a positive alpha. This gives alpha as -0.8 angstrom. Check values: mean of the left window 12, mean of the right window 11.1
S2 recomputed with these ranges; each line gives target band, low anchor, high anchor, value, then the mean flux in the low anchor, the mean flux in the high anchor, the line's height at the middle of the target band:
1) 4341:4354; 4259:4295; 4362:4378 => 0.14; 11.8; 12.2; 12.1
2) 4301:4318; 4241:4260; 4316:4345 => 0.03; 12.1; 11.4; 11.6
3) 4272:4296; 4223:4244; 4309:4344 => 0.00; 11.9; 11.4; 11.7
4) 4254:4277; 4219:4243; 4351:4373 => -0.02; 11.8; 11.7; 11.8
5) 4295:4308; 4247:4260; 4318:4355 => 0.02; 12.1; 11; 11.5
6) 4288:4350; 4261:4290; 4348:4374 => 0.04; 11.9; 11.5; 11.7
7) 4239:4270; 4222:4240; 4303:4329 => -0.07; 11.9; 11.1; 11.6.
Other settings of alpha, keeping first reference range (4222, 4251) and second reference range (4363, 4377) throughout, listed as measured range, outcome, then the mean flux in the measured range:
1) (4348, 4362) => 1.37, 11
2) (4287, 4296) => 0.36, 11.6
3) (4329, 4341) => 0.47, 11.7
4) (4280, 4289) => 0.42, 11.5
